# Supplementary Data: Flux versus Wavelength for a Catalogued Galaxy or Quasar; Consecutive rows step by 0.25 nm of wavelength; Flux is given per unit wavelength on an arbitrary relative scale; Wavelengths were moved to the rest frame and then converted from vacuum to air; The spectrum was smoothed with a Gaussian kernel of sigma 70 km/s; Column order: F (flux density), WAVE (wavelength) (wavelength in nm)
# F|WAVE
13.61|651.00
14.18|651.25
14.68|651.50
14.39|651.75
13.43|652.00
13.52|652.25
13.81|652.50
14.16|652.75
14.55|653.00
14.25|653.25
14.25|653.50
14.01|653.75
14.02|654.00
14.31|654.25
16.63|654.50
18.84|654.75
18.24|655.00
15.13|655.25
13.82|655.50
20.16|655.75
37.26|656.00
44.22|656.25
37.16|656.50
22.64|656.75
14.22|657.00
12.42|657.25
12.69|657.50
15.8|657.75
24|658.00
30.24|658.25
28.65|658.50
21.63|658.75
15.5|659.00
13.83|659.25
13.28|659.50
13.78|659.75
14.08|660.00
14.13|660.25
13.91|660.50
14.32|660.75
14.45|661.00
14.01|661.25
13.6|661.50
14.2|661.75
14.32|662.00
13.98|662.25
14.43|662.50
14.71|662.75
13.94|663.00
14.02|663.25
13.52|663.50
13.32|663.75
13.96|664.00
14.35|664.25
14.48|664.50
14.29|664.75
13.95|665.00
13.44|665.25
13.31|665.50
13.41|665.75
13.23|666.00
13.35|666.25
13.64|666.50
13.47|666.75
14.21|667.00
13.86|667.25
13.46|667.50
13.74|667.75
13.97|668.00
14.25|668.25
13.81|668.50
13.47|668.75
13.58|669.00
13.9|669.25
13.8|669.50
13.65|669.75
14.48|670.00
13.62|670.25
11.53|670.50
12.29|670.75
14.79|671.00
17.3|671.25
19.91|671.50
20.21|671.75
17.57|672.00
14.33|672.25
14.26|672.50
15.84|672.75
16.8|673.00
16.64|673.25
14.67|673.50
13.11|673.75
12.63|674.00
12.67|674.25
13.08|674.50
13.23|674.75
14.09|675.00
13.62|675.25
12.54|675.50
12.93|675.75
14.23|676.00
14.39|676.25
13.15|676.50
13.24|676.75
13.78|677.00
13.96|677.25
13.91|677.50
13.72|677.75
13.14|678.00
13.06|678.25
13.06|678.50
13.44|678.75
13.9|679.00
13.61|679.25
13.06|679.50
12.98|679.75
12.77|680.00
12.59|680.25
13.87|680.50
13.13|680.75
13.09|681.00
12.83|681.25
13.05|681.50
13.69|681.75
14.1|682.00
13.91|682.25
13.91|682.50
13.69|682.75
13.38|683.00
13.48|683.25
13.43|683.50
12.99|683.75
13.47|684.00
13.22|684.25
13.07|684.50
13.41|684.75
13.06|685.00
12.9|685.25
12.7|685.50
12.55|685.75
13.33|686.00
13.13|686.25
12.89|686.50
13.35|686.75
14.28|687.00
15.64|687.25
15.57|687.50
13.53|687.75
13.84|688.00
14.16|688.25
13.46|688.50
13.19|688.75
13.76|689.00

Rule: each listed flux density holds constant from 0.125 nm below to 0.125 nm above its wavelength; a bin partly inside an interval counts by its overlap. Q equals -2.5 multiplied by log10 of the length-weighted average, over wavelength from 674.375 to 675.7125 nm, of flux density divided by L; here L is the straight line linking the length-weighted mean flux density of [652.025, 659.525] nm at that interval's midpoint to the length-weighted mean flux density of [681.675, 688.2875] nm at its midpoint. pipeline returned 0.16 mag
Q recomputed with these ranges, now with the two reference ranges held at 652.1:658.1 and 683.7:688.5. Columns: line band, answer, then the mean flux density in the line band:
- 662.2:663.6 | 0.23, 14.1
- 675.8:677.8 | 0.10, 13.8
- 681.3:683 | 0.04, 13.7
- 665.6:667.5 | 0.23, 13.6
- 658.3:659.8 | -0.03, 18.6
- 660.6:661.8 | 0.25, 14.1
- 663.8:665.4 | 0.22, 14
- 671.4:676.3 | 0.06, 14.8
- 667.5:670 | 0.19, 13.8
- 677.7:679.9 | 0.11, 13.3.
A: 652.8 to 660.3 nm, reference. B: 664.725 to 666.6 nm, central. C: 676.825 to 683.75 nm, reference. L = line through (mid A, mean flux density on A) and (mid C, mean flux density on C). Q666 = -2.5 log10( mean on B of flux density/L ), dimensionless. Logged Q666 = 0.24 mag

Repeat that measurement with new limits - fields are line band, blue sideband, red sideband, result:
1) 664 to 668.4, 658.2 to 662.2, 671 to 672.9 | 0.20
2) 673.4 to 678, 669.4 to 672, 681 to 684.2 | 0.08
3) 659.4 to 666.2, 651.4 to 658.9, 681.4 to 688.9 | 0.26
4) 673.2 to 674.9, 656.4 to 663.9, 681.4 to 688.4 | 0.10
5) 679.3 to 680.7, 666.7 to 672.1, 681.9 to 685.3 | 0.05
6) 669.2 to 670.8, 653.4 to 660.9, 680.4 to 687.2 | 0.22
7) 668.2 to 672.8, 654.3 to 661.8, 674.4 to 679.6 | 0.04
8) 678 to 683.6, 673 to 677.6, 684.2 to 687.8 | 0.02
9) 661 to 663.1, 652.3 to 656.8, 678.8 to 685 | 0.26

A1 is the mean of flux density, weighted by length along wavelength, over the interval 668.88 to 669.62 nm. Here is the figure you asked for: 13.8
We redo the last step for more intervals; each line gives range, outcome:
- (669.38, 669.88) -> 13.7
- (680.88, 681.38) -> 13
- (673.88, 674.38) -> 12.7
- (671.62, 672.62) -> 16.6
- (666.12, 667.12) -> 13.7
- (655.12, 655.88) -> 16.5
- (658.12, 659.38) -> 21.9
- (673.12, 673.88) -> 14.8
